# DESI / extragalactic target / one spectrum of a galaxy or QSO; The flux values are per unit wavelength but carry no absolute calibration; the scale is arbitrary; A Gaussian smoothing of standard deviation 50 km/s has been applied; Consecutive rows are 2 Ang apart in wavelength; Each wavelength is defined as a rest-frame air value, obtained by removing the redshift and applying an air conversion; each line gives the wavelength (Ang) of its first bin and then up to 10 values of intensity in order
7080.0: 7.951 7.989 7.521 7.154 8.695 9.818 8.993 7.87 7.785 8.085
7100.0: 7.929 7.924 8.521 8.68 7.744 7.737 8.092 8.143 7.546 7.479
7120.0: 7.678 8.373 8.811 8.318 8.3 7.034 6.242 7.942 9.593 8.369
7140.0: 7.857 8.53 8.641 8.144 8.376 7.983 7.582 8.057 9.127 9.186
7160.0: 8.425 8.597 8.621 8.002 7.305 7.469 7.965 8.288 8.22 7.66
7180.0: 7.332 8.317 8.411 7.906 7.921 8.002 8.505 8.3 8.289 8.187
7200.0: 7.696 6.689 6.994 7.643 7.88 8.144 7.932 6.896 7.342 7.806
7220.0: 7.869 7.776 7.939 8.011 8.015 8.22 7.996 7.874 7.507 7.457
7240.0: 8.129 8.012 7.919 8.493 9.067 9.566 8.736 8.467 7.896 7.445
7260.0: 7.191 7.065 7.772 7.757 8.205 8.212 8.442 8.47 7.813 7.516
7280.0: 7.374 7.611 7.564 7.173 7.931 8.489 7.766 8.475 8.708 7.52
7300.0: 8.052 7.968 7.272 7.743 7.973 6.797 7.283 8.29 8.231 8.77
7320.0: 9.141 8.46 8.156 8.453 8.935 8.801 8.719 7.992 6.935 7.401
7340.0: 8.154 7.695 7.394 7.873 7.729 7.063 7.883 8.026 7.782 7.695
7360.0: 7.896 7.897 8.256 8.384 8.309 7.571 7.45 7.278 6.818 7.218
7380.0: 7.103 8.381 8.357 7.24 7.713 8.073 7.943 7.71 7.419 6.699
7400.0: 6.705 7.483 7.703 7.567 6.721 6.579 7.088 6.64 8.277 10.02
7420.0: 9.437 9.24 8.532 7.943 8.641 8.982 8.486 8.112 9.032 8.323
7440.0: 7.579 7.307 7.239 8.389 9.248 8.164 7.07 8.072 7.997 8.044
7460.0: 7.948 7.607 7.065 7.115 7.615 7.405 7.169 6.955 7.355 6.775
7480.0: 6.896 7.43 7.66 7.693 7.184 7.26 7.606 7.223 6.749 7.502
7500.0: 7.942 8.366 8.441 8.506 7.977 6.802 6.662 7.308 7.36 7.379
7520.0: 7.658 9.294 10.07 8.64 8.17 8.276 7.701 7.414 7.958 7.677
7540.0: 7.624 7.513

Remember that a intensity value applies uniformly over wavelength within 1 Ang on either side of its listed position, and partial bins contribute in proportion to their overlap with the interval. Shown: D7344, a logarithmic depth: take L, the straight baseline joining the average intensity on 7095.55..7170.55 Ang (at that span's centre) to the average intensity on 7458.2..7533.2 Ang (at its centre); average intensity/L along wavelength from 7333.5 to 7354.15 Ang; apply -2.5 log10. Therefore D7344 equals 0.031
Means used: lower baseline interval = 8.12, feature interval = 7.63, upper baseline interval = 7.65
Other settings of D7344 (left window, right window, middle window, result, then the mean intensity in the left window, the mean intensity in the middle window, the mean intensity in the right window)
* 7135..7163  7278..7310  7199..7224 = 0.083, 8.46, 7.57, 7.8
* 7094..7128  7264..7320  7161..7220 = 0.017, 8.05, 7.87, 7.92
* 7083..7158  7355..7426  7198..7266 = 0.016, 8.14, 7.87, 7.75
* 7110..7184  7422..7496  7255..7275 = 0.017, 8.1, 7.85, 7.76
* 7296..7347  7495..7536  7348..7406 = 0.047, 8.01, 7.64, 7.91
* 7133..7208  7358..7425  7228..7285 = -0.003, 8.11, 7.99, 7.75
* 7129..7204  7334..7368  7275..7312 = 0.016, 8.06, 7.75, 7.78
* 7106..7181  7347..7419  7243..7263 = -0.042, 8.08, 8.18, 7.63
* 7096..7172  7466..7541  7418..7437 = -0.135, 8.11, 8.78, 7.66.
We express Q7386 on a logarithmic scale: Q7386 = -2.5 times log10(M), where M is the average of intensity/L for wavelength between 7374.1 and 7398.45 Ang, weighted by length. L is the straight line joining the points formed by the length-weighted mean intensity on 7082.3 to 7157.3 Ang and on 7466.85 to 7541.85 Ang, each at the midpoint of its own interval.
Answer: 0.03 mag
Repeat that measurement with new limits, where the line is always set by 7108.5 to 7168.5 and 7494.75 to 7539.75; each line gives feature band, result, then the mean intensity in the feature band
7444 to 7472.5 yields 0.02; 7.77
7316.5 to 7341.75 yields -0.04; 8.31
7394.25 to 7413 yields 0.12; 7.13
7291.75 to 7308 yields 0.01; 7.95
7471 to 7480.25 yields 0.13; 7.04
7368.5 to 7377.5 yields 0.09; 7.33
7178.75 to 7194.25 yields 0.01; 8.07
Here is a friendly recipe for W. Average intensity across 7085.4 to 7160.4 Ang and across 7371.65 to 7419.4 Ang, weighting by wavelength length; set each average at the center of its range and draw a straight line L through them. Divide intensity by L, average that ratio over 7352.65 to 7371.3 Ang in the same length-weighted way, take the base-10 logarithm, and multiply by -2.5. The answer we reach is -0.05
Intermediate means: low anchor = 8.18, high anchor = 7.52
